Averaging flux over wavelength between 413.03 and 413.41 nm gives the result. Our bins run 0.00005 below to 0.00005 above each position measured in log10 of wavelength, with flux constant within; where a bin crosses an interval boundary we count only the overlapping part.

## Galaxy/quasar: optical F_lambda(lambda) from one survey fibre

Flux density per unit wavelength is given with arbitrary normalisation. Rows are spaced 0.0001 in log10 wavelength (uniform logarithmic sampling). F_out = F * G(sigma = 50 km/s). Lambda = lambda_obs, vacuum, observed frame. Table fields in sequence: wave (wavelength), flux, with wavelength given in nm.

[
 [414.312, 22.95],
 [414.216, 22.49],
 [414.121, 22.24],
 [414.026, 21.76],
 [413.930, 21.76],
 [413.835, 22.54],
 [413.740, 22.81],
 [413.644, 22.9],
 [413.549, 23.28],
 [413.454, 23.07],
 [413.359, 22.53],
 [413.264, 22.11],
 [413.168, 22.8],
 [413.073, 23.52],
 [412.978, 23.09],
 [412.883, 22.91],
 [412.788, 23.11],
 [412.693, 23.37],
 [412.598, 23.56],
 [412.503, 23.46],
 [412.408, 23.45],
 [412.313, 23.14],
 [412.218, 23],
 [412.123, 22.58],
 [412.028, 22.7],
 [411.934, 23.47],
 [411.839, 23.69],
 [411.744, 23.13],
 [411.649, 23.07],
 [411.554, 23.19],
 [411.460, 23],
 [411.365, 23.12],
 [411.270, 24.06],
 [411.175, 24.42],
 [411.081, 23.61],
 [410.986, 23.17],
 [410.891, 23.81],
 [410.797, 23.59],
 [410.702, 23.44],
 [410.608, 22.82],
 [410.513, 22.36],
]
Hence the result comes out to 22.7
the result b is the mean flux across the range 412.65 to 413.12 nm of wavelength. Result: 23.2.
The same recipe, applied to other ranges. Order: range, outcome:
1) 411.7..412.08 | 23.3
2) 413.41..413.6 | 23.2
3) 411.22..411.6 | 23.3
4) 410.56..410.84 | 23.3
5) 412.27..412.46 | 23.3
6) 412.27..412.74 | 23.4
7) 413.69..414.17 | 22.2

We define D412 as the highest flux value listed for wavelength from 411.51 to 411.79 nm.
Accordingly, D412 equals 23.19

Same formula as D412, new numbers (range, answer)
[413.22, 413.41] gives 22.53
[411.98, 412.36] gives 23.14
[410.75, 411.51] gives 24.42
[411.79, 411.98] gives 23.69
